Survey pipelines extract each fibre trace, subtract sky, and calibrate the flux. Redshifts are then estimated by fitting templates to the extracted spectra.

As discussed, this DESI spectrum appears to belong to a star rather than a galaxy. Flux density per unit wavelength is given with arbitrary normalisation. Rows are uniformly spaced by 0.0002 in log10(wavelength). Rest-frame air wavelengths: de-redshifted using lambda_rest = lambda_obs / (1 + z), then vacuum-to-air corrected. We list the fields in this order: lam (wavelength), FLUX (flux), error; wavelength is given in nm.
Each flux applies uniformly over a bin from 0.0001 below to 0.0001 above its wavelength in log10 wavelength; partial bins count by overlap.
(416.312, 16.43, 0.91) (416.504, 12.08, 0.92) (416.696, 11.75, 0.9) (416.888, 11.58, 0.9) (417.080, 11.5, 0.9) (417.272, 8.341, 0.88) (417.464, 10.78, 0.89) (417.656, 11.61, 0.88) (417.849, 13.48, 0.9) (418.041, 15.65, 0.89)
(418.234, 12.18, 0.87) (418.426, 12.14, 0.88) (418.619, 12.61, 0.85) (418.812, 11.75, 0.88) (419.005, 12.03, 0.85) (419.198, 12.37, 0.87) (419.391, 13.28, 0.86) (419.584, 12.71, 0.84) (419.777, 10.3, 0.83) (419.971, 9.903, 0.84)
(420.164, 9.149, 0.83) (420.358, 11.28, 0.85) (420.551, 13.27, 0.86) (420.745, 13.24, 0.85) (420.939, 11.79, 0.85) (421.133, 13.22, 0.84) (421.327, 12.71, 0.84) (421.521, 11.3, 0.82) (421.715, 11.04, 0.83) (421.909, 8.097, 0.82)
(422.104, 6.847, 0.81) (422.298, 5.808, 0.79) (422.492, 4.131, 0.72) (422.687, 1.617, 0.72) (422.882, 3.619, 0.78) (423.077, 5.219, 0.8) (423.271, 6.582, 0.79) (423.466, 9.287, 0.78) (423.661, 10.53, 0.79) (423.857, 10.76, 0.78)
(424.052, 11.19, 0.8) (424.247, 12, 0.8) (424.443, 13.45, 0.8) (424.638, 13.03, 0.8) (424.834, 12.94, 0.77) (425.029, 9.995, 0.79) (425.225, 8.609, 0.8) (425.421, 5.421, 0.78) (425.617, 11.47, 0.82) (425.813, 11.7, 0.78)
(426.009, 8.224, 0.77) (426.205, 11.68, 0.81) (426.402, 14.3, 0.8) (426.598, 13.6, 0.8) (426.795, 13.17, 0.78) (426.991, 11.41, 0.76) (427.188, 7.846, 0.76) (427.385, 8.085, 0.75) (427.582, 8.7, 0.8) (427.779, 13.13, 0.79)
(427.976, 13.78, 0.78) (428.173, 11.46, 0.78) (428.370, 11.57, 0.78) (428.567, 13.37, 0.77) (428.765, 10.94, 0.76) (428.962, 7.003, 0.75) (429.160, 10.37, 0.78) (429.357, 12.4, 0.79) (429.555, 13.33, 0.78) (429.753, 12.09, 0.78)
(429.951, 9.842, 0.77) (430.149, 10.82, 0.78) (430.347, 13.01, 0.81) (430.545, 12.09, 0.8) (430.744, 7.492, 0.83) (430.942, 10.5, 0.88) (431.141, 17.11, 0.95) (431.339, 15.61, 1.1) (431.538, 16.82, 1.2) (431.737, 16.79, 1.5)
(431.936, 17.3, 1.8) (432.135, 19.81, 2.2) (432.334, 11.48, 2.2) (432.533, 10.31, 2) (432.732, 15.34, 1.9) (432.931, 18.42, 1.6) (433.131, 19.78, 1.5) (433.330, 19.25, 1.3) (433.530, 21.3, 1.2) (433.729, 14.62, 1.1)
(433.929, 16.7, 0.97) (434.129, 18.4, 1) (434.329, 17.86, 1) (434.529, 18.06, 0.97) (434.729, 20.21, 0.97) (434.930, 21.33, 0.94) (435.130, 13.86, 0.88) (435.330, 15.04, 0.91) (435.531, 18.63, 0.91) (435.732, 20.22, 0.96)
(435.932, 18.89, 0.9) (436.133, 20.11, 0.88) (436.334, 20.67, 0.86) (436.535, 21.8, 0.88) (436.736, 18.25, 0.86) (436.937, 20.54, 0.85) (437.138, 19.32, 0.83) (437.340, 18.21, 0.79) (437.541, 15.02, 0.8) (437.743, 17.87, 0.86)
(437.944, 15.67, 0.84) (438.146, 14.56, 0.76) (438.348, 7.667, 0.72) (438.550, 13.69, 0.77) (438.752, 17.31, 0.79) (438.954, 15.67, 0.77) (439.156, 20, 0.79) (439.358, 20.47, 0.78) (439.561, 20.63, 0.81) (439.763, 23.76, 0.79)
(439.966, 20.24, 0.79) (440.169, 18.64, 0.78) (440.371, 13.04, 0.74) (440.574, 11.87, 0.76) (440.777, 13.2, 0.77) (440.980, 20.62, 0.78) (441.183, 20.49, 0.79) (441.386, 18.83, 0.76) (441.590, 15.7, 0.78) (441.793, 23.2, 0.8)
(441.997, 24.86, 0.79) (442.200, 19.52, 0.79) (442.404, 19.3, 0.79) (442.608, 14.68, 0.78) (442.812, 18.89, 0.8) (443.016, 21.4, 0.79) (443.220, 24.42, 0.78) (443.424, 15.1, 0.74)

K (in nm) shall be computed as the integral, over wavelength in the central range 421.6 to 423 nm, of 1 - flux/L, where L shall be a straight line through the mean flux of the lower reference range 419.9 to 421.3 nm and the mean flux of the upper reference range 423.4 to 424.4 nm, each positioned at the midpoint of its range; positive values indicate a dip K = 0.67 nm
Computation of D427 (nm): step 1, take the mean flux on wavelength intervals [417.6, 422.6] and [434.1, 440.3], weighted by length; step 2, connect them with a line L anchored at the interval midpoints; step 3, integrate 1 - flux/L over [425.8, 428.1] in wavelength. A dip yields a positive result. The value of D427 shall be 0.44 nm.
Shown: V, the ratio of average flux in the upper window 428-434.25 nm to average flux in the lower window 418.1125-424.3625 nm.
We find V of 1.39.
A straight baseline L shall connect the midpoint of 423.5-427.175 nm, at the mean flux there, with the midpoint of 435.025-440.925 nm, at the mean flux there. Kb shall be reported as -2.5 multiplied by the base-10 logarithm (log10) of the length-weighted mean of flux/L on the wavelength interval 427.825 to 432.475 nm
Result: 0.066 mag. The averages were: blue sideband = 11.2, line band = 12.8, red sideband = 17.4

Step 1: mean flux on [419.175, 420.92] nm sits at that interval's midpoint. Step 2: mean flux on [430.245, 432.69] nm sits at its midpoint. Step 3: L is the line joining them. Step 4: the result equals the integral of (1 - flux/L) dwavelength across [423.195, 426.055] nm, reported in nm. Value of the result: 0.50 nm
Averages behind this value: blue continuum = 11.7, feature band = 10.4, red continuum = 14.1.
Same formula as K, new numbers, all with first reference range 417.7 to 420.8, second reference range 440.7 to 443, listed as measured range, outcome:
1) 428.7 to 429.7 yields 0.289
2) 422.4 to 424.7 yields 0.880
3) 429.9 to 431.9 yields 0.328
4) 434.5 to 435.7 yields -0.063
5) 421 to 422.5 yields 0.396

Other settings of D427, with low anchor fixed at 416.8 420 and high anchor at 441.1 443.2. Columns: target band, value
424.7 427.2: 0.61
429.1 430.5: 0.36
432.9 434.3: -0.11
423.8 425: 0.15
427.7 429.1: 0.34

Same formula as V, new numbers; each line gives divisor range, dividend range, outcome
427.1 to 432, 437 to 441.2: 1.41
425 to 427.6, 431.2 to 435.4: 1.65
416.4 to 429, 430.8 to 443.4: 1.66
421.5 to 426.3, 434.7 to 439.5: 1.98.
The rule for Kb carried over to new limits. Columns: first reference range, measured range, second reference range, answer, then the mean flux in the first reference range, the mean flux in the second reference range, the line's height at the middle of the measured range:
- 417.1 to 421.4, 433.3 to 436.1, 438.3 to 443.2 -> -0.10 mag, 12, 18.3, 16.5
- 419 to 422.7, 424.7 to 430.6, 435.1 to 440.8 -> 0.19 mag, 10.3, 17.5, 13.2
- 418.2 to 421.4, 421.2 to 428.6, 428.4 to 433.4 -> 0.27 mag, 12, 13.6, 12.7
